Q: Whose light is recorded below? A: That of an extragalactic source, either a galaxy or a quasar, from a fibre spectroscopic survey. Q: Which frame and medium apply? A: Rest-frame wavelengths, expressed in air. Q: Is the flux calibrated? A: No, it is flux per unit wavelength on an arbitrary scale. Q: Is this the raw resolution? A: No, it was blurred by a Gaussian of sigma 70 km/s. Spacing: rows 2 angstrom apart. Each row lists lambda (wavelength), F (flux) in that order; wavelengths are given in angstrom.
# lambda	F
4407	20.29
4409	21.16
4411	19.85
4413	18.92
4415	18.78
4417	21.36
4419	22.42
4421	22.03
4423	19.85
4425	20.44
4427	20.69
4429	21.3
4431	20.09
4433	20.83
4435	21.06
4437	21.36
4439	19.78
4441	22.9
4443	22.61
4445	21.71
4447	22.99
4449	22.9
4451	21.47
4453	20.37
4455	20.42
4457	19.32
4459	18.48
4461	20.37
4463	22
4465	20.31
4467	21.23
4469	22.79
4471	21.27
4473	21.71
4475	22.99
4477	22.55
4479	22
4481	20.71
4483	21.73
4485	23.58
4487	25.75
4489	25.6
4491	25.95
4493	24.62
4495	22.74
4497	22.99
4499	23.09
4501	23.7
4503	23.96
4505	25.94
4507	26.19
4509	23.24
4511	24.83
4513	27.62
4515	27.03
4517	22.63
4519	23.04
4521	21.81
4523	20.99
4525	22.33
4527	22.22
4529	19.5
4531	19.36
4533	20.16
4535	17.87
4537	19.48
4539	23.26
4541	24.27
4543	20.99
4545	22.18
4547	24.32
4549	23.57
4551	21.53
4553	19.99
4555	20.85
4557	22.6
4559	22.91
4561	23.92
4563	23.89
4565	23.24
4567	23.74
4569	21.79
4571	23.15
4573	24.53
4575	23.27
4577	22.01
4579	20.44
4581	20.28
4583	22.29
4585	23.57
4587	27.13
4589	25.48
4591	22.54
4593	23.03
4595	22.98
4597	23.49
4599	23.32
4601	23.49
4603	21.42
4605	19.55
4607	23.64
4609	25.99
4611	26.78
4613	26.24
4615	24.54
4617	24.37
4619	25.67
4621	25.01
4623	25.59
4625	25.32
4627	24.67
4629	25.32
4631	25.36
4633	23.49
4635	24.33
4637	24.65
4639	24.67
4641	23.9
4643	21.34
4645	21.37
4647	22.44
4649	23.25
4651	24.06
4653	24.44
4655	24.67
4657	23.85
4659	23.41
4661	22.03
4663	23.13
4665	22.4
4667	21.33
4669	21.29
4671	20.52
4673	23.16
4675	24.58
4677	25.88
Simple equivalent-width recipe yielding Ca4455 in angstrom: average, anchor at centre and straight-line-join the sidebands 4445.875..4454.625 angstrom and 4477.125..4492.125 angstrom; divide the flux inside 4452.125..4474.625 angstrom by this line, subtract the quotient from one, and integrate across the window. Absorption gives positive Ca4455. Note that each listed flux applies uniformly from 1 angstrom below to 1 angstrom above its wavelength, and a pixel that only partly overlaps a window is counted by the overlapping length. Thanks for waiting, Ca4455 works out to 1.7 angstrom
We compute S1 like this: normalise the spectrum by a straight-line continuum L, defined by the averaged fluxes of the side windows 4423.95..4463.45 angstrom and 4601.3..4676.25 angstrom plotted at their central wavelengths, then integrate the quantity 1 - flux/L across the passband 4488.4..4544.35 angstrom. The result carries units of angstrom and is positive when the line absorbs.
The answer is -2.5 angstrom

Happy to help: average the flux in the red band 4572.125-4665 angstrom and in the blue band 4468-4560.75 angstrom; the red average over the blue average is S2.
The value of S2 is 1.0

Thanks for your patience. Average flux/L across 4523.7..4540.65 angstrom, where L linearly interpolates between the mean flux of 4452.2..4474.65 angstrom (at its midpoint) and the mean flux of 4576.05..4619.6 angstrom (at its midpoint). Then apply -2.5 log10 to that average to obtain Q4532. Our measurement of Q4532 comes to 0.08 mag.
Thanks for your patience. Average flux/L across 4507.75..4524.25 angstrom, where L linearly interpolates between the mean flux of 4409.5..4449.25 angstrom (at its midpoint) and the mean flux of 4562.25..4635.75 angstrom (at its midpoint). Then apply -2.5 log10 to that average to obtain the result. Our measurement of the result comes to -0.07 mag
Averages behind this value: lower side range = 21.1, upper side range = 23.8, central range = 23.9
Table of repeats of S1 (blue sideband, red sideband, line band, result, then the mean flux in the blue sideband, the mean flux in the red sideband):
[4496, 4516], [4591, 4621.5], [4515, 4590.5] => 6.4 angstrom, 24.9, 23.9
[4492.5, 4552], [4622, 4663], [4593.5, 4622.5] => -0.6 angstrom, 22.8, 23.9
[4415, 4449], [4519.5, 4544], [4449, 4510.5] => -4.1 angstrom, 21.3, 21.1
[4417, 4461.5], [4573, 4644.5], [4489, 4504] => -1.3 angstrom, 21.1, 23.9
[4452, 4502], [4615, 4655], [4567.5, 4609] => 1.2 angstrom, 22.3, 24.2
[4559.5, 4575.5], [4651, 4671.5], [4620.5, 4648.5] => -1.3 angstrom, 23.4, 22.8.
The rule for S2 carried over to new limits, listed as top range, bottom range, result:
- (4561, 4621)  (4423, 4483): 1.11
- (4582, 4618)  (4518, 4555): 1.11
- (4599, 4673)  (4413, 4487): 1.11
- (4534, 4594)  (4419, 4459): 1.07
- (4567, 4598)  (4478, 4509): 0.97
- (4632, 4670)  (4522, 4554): 1.08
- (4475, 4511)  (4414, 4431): 1.14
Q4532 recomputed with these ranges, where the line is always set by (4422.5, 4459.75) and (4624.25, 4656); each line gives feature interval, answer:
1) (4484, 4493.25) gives -0.16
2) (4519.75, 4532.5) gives 0.06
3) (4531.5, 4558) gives 0.05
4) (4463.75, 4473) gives 0.00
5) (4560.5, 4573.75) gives -0.03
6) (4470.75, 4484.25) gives -0.02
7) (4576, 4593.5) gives 0.01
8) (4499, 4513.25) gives -0.13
